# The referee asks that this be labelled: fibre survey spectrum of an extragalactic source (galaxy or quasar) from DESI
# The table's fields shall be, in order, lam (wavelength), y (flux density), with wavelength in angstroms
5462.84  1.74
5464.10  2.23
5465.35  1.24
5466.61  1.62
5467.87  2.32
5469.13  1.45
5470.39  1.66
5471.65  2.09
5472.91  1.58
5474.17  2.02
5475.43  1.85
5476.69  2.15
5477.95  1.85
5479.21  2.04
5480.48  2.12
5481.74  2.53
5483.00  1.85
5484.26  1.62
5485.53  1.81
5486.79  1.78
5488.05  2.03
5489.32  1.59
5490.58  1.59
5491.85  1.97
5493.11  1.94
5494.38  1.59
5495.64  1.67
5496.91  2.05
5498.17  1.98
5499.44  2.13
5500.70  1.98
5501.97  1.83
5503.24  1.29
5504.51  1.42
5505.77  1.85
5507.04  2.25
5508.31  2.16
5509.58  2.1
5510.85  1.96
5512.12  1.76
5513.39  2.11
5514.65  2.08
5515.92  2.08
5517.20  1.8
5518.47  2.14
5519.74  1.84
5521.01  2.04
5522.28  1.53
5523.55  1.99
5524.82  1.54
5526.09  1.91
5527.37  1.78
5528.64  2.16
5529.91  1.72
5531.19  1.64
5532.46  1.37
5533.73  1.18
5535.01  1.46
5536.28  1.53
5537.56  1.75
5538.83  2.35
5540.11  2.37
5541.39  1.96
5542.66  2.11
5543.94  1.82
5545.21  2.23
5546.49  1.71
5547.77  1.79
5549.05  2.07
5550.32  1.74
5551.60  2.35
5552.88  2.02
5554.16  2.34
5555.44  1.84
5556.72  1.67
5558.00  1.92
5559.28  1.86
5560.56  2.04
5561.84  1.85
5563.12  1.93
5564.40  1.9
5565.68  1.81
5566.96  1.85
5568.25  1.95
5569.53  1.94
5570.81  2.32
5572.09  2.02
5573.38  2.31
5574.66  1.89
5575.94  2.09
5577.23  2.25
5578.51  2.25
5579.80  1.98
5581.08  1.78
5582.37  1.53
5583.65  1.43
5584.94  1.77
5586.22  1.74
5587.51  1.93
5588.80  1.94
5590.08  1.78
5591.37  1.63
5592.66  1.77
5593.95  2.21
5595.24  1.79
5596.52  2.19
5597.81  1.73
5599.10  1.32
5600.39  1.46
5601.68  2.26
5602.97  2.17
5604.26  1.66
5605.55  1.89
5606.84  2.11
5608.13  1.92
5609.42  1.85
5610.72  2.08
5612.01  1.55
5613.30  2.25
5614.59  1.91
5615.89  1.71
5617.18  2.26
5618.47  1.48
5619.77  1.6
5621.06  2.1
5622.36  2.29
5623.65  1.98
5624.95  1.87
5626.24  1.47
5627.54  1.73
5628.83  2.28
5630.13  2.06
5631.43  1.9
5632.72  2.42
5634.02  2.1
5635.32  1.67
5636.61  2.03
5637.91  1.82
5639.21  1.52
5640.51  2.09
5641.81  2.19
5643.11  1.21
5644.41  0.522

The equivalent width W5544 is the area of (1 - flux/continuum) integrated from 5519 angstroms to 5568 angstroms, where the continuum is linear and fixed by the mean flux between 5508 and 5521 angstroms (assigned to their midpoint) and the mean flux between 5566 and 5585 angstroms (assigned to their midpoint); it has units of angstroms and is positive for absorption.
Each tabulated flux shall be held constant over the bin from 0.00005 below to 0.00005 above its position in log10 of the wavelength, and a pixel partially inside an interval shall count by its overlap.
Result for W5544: 2.77 angstroms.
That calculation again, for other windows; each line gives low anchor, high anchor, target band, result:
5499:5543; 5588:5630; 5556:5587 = -0.8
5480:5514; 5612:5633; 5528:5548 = 0.8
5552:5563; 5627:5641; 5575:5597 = 0.8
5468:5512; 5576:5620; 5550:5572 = -1.1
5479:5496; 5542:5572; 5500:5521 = -0.3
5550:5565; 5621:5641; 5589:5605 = 1.0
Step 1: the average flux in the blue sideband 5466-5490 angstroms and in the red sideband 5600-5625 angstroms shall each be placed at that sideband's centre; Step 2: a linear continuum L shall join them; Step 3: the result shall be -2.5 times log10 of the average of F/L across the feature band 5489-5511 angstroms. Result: 0.03 mag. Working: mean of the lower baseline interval 1.89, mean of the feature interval 1.85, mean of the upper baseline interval 1.93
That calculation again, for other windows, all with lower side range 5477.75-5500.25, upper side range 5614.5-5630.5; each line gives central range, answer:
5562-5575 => -0.050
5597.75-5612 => 0.028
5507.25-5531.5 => -0.013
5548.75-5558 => -0.054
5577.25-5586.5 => 0.048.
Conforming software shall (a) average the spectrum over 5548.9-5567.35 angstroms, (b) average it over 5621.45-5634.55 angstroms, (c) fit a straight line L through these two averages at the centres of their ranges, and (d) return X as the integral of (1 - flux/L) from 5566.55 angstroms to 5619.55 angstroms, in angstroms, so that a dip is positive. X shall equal 2.1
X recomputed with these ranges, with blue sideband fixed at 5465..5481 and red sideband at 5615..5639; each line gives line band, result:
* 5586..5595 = 0.22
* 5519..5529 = 0.18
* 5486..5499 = 0.27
